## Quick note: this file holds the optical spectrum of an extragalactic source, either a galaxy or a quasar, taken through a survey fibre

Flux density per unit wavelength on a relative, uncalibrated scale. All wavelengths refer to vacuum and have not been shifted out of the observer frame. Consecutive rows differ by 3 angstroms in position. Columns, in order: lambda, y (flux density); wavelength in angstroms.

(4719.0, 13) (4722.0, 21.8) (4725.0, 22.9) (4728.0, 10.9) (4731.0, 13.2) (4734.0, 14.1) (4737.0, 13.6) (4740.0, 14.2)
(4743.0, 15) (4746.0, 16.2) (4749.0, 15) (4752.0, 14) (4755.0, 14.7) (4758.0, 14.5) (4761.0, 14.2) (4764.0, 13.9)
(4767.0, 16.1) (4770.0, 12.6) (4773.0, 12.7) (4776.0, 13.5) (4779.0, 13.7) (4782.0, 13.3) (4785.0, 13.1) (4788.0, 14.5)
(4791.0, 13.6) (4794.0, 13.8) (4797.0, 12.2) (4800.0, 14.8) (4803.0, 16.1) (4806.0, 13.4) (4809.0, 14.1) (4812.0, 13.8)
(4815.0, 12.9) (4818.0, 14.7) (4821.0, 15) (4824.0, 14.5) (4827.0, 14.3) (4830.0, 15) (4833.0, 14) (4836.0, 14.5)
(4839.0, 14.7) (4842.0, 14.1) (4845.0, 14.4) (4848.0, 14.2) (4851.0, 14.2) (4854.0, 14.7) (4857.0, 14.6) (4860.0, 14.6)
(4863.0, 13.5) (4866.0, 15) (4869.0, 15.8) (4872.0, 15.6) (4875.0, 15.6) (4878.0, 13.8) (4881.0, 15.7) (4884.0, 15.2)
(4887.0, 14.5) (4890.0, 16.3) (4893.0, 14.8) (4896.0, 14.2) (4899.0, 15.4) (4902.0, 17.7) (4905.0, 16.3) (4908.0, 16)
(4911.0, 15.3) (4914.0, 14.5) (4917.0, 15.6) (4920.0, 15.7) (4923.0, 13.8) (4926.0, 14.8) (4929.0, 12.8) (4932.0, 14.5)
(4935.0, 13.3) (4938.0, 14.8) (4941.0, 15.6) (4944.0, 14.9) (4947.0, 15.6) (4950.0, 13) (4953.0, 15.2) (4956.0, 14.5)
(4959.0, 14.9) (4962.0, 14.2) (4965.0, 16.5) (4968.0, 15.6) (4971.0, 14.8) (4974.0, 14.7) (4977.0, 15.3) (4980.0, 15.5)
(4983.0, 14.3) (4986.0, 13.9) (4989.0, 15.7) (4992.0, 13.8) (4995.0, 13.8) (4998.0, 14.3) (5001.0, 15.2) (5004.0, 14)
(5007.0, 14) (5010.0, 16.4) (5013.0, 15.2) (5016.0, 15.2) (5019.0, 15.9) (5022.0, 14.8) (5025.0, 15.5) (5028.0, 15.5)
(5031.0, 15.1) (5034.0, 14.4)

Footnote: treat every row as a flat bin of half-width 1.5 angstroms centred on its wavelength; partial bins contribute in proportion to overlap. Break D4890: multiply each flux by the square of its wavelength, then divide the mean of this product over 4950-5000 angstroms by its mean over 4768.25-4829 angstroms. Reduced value 1.15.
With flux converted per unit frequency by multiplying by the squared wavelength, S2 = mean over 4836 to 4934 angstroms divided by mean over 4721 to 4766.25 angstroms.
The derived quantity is 1.04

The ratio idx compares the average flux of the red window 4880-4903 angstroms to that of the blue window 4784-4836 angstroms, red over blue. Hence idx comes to 1.09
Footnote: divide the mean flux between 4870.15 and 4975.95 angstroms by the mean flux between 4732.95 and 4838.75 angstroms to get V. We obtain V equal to 1.1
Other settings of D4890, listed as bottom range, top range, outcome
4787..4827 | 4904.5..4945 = 1.10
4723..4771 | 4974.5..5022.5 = 1.11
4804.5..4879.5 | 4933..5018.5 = 1.08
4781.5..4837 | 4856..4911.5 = 1.12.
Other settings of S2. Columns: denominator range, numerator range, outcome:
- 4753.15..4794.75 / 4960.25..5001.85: 1.16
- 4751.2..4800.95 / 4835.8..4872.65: 1.09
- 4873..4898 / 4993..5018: 1.03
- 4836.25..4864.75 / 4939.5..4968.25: 1.09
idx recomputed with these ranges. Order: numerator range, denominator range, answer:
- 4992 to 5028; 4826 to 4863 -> 1.04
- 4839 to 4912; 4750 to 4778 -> 1.07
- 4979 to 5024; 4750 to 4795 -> 1.07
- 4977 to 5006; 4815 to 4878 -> 1.00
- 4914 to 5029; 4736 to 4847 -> 1.04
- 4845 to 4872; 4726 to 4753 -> 1.03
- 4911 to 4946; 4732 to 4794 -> 1.04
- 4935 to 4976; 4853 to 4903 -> 0.99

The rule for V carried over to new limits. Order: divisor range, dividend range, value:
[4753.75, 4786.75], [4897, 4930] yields 1.10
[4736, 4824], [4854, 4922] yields 1.08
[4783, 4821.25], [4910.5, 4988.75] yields 1.06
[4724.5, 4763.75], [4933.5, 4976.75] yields 1.02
